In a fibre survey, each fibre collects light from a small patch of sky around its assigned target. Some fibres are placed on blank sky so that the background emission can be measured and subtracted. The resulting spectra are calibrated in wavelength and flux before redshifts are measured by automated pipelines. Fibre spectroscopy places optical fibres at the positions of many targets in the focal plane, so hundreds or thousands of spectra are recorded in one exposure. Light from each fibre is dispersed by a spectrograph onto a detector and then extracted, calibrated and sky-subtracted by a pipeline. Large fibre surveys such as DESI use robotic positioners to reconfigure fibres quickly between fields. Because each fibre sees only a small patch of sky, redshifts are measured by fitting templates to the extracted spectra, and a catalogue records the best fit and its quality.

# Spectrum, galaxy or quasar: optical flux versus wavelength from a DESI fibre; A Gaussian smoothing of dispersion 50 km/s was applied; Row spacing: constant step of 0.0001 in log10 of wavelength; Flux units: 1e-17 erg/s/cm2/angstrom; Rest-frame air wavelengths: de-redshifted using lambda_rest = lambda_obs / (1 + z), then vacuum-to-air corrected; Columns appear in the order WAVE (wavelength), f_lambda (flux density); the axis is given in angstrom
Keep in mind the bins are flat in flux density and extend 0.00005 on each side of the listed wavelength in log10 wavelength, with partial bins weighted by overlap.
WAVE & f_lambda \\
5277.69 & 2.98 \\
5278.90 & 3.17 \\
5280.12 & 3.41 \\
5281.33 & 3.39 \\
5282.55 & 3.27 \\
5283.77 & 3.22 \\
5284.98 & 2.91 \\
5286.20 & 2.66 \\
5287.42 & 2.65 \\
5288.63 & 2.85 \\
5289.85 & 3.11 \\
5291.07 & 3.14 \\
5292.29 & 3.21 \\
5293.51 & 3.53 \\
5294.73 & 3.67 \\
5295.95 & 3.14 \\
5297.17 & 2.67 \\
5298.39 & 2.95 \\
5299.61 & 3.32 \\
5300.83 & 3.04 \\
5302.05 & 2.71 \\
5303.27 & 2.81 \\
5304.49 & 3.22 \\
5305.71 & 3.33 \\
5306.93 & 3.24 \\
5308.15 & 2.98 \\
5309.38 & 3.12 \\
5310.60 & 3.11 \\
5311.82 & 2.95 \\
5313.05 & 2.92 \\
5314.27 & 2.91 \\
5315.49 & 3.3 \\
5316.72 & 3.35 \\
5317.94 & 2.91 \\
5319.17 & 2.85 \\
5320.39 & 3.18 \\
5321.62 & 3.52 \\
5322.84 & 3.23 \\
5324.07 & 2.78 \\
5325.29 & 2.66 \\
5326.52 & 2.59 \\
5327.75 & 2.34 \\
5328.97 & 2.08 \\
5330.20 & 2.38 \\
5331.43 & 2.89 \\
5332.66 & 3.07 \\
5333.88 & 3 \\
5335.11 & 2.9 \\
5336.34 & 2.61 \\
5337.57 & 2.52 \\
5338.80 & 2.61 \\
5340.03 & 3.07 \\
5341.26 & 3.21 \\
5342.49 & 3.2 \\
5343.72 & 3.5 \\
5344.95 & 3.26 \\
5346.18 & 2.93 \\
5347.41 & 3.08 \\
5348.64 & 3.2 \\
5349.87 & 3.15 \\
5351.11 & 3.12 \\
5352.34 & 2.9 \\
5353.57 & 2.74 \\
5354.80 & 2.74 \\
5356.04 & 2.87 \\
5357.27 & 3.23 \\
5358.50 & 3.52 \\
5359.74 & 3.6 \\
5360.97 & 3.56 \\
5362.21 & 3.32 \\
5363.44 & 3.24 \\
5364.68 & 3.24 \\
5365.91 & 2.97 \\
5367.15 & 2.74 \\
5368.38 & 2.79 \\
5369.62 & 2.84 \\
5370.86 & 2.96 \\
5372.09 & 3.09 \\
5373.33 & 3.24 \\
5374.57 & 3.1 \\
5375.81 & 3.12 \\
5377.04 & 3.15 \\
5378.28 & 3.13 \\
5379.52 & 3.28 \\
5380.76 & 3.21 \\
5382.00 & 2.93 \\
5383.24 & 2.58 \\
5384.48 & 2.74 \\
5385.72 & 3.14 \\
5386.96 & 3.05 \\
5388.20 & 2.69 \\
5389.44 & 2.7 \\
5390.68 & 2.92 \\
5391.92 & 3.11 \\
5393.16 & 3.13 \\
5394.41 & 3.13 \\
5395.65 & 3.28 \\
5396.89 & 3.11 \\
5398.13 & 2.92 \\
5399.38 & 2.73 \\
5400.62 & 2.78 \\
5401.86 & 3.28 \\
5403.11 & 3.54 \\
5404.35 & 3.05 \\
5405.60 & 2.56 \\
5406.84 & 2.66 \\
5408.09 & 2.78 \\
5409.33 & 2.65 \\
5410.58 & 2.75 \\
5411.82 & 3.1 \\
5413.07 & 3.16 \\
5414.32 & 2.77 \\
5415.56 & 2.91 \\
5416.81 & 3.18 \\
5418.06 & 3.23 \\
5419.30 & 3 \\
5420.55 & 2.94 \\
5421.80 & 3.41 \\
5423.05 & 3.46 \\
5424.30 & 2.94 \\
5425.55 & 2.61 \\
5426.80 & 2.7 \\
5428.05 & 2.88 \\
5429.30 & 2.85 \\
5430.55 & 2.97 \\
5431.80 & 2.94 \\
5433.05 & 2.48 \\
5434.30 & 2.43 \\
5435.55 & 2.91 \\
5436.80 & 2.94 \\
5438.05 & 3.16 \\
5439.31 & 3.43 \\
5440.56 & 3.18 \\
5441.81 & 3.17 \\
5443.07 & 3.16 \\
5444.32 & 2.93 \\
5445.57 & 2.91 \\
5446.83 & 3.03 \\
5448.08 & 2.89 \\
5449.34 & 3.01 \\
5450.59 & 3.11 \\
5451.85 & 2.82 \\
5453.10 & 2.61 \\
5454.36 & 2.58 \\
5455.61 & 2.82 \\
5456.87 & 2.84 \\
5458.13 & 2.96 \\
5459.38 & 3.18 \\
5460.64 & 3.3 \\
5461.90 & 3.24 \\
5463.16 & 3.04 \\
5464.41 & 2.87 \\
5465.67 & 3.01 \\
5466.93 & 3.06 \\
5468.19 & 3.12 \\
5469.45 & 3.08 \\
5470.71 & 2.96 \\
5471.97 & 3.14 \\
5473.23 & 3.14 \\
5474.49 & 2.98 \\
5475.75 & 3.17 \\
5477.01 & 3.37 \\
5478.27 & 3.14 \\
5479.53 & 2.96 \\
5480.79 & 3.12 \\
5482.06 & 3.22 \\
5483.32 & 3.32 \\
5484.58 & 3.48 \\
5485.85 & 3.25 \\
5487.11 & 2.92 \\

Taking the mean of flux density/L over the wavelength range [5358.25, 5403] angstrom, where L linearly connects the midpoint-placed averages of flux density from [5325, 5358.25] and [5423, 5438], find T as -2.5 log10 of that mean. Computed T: -0.07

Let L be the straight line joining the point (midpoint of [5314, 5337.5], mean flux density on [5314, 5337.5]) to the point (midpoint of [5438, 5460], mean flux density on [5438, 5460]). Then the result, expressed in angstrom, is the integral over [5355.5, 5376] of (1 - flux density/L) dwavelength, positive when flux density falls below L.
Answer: -1.7 angstrom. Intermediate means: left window 2.86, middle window 3.14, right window 2.98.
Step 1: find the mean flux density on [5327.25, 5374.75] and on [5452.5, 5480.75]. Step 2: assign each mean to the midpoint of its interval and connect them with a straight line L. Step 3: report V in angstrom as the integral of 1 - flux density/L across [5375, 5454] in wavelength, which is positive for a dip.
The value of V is 1.10 angstrom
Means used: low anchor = 3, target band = 2.97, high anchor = 3.03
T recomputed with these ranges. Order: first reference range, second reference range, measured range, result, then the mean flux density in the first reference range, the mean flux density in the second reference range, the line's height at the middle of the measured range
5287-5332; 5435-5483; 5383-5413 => 0.03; 2.99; 3.04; 3.02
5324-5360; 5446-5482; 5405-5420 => 0.03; 2.92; 3.02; 2.98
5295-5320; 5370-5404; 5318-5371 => 0.02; 3.05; 3.04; 3.05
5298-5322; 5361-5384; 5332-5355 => 0.03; 3.08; 3.06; 3.07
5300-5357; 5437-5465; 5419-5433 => 0.02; 2.96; 3.01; 3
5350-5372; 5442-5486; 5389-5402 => 0.02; 3.08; 3.05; 3.07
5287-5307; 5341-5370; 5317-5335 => 0.10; 3.09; 3.12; 3.11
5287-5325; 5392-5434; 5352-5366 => -0.05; 3.09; 2.96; 3.03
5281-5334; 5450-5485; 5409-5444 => 0.02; 3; 3.06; 3.04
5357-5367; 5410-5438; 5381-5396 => 0.07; 3.31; 2.94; 3.15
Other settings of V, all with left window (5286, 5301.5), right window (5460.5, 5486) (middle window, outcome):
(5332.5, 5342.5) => 0.68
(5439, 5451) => 0.21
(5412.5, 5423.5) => 0.02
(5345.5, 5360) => 0.10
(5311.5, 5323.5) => -0.10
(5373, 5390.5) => 0.62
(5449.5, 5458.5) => 0.87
